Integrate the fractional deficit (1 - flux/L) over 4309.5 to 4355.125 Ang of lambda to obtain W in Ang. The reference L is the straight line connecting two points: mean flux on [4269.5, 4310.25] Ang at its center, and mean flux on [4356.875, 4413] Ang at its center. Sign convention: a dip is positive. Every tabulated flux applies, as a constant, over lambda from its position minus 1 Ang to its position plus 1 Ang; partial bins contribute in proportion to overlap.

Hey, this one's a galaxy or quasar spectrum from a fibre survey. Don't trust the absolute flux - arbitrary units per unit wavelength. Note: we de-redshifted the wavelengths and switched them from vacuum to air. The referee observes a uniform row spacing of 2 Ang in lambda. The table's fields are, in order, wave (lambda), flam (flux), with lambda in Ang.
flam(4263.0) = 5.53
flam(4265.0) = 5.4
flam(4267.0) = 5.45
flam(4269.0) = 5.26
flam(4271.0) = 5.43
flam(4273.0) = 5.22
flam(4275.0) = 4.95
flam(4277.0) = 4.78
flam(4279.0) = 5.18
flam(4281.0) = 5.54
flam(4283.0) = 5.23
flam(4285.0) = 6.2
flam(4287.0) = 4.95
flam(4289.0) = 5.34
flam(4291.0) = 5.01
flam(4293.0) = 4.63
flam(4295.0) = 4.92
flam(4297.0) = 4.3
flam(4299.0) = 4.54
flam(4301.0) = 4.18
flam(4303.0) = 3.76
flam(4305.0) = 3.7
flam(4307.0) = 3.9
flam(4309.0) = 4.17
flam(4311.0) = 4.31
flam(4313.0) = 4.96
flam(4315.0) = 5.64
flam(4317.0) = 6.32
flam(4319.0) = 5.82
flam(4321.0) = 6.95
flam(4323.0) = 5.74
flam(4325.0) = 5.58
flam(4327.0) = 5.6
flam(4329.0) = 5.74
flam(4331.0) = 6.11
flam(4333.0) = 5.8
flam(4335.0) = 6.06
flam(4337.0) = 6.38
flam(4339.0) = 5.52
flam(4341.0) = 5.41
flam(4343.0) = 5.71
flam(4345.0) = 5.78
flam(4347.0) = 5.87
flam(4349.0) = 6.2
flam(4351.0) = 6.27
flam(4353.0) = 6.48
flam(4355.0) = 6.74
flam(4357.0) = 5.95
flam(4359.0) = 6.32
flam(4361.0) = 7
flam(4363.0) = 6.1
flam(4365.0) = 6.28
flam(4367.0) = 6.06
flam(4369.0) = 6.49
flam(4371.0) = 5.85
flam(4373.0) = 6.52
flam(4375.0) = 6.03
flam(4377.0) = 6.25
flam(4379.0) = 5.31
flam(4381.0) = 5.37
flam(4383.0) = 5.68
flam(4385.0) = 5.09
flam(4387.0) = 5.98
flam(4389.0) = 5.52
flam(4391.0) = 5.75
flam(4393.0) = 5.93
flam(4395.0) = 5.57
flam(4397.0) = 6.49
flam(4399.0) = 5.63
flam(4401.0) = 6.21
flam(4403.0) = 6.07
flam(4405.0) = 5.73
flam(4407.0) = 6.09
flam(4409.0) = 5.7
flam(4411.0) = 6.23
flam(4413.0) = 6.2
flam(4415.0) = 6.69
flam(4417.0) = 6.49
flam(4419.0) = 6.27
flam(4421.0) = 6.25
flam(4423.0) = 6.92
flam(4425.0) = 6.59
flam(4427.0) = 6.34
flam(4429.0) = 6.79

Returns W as -4.34 Ang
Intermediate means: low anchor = 4.8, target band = 5.83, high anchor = 5.98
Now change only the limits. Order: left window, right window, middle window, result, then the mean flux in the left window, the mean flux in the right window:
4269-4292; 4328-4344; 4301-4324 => 2.54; 5.26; 5.84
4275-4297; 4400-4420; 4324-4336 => -0.69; 5.13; 6.17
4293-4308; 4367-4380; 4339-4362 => -2.66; 4.22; 6.07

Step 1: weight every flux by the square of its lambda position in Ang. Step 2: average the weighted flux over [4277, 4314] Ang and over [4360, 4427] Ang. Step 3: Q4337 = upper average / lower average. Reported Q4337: 1.35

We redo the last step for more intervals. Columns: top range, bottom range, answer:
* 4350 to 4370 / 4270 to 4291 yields 1.25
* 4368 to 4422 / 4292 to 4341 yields 1.19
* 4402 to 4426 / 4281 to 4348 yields 1.24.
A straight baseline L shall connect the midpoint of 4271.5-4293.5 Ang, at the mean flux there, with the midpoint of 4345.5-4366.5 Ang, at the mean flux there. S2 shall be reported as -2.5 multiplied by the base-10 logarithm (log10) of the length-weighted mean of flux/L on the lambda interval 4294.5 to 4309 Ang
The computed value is 0.30 mag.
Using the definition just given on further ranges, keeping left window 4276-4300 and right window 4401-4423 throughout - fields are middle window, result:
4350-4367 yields -0.120 mag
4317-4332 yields -0.109 mag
